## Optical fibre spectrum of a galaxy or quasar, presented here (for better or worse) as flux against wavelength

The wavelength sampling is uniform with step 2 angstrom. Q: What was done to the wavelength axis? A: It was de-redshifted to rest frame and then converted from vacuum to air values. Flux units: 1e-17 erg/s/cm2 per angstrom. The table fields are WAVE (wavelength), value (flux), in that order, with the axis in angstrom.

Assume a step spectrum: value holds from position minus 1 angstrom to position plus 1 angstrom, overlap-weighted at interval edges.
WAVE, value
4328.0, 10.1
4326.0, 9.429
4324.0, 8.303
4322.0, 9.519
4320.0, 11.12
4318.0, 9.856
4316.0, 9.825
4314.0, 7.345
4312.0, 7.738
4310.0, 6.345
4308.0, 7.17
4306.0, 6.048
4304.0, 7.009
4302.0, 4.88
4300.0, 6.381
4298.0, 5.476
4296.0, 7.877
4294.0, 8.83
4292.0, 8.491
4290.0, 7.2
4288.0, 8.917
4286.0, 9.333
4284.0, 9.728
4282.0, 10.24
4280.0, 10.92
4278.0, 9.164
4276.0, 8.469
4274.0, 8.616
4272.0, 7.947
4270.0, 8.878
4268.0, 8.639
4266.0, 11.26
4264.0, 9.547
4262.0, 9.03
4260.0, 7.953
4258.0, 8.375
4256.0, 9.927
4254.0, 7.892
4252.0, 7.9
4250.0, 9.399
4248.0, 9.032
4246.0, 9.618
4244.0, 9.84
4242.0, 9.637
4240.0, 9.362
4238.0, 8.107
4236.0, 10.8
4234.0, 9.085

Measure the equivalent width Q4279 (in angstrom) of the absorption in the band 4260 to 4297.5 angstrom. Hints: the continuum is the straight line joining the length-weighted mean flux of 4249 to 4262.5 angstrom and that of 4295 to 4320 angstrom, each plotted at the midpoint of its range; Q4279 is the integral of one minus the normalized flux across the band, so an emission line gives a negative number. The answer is -4.4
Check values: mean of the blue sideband 8.62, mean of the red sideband 7.32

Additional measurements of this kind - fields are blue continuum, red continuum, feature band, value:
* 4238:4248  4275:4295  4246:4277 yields 1.34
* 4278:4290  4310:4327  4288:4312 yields 5.92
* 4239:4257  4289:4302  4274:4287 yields -2.93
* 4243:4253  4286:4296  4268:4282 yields -0.61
